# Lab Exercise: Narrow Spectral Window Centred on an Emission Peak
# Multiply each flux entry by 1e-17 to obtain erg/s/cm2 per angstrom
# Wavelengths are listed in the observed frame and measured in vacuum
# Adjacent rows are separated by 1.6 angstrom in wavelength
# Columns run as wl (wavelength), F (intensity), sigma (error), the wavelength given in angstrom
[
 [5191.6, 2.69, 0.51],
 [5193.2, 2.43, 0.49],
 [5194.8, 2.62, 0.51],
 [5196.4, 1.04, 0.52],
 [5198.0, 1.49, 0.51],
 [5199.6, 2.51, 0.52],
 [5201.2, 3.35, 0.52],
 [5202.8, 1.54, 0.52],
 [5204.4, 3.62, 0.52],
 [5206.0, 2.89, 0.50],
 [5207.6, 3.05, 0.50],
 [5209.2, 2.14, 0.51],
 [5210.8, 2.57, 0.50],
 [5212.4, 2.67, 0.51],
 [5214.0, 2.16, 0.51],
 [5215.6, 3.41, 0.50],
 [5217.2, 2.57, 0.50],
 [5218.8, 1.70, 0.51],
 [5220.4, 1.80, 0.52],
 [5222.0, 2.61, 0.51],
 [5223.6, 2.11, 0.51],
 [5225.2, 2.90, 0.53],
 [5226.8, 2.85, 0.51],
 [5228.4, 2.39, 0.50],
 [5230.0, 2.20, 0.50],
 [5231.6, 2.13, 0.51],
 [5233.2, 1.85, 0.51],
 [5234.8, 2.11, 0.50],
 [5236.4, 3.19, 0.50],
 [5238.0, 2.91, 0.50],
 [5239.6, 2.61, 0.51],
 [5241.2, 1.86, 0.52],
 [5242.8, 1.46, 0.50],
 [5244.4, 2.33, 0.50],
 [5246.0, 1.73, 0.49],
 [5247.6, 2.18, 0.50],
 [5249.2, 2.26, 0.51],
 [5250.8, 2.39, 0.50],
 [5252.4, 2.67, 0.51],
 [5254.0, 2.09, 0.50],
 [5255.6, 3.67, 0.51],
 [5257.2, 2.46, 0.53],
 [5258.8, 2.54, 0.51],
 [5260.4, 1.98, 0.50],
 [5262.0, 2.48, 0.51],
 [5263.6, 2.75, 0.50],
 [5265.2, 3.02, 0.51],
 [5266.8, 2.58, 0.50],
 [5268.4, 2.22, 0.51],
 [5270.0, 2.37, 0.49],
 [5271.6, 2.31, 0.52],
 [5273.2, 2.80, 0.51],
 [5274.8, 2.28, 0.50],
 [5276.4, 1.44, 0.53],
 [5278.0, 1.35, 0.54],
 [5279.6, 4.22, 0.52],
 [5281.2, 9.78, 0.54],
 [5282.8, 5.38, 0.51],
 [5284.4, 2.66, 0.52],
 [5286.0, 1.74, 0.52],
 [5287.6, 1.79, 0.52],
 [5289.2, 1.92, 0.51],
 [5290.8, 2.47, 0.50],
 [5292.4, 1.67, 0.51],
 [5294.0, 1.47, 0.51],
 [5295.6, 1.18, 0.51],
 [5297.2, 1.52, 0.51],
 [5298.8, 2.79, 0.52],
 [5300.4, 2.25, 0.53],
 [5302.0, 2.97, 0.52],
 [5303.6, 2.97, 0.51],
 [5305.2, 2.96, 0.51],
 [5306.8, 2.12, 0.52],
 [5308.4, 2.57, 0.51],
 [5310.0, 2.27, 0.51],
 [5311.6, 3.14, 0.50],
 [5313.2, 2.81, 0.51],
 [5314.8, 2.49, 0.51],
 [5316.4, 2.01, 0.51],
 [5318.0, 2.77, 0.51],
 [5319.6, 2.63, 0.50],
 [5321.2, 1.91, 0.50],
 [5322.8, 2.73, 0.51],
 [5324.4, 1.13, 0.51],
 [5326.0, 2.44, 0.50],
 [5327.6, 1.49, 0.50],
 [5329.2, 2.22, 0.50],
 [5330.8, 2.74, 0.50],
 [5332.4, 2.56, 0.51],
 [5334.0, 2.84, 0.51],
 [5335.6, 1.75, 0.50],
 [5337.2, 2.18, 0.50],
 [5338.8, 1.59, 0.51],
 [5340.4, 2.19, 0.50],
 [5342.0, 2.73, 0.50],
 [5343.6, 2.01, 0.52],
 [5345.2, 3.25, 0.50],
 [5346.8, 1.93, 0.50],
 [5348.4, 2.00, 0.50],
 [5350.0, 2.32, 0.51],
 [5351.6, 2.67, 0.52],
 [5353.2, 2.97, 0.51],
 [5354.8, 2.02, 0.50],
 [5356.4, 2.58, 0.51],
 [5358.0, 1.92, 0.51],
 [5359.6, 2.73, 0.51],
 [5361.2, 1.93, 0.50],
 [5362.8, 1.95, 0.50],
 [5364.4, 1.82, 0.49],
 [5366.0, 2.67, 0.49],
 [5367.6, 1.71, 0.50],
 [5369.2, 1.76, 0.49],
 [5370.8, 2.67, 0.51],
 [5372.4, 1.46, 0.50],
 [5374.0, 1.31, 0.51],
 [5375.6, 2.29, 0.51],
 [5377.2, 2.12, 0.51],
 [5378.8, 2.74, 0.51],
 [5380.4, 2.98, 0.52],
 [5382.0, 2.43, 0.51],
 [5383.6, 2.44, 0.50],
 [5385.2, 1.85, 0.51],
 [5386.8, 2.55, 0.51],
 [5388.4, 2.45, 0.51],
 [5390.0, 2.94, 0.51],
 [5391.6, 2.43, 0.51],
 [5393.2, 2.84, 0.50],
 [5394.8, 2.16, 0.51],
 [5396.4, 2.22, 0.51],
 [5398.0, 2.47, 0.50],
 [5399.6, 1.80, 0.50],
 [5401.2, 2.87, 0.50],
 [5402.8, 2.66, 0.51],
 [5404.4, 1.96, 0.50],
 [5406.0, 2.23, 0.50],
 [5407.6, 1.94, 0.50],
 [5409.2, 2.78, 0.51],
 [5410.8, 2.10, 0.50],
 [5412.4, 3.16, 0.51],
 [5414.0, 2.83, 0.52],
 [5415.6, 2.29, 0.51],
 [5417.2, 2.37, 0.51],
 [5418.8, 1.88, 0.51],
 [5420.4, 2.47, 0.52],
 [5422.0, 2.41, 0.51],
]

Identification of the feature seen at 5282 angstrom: H-gamma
